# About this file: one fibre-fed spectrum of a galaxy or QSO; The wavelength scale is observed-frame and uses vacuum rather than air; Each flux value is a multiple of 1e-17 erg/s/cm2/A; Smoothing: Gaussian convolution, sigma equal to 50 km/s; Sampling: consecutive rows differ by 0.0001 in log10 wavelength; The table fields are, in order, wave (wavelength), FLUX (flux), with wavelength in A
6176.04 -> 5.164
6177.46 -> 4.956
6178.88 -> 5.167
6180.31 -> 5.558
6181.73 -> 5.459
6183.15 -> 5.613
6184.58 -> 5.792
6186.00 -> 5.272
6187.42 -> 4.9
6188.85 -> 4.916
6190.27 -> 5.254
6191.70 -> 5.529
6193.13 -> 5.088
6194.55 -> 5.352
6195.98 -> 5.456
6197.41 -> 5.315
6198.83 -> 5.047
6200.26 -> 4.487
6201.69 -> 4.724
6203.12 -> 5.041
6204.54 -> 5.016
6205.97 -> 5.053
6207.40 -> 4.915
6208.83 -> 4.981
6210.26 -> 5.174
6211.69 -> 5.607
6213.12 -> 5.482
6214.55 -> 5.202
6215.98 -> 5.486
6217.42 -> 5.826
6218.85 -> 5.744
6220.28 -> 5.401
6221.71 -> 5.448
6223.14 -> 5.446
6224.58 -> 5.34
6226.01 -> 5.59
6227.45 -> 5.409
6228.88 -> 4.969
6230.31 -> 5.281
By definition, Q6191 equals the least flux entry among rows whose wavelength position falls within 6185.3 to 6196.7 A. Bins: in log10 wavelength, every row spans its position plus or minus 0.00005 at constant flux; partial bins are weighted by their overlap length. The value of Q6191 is 4.9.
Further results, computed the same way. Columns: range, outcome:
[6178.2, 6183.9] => 5.167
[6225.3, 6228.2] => 5.409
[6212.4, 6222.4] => 5.202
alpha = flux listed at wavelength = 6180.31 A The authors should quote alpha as 5.558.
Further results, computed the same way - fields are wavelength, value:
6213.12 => 5.482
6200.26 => 4.487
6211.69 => 5.607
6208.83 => 4.981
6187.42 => 4.9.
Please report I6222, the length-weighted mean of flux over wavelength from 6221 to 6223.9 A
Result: 5.44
